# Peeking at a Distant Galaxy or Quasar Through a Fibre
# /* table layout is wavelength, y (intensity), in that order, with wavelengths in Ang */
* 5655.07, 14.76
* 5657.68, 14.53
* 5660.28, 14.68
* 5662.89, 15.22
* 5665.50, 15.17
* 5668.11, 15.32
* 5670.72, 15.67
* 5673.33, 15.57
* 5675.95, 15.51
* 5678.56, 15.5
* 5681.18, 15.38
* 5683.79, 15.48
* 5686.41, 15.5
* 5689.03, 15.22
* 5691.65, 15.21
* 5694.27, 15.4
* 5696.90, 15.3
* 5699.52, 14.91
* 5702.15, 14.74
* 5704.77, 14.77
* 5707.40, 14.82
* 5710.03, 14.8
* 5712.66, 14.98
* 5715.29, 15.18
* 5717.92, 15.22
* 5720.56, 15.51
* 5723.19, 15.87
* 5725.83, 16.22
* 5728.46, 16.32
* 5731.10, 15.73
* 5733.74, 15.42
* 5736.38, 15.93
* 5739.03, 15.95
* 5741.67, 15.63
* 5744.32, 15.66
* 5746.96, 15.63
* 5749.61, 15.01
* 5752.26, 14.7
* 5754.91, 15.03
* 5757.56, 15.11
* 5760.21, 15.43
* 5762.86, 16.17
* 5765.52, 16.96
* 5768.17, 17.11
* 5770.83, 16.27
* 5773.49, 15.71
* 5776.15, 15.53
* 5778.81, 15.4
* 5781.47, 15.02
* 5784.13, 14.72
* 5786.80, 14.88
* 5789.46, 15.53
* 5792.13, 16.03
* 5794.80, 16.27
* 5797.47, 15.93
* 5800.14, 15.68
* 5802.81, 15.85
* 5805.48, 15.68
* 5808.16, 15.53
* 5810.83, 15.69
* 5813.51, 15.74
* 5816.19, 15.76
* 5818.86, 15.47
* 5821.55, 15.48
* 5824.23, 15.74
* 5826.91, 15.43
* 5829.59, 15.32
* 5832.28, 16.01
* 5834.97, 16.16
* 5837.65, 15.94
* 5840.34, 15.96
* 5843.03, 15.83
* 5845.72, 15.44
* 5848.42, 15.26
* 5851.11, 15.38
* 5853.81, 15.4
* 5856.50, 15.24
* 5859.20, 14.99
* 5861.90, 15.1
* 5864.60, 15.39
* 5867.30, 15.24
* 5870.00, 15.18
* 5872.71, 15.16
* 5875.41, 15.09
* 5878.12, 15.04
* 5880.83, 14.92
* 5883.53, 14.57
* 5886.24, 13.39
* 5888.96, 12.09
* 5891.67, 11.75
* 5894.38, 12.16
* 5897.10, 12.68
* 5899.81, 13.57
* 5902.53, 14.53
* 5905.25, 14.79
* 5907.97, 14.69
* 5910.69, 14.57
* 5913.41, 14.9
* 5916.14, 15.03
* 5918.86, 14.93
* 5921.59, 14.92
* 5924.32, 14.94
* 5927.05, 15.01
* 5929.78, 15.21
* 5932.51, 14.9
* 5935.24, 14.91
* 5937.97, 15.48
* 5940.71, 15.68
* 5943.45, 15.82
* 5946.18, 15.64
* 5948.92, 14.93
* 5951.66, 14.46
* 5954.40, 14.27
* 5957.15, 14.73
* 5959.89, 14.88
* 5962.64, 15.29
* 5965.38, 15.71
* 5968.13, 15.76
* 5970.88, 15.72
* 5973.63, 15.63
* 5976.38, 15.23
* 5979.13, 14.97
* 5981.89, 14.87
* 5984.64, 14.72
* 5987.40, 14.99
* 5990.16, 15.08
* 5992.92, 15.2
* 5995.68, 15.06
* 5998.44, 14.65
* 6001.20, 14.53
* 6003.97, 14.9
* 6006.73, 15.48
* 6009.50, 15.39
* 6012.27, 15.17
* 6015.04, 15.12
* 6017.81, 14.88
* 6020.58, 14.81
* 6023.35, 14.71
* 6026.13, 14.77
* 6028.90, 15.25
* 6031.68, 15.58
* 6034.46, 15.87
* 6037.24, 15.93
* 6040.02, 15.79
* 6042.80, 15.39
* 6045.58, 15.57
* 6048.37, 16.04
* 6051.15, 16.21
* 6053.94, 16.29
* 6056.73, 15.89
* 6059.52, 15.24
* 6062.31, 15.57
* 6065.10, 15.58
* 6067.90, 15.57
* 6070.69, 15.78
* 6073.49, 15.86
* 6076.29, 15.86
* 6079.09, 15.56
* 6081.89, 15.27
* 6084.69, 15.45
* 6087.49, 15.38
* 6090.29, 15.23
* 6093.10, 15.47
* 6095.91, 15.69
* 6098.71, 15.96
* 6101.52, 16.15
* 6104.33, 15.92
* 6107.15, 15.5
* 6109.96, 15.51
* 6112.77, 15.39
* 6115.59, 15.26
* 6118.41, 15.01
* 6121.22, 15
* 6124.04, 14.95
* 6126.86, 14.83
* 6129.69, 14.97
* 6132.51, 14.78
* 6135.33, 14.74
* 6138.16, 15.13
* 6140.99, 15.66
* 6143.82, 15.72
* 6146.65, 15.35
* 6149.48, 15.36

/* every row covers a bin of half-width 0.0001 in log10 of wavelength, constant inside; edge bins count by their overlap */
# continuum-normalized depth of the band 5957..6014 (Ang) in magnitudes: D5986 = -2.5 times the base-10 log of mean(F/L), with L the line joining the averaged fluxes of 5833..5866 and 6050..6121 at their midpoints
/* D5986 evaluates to 0.03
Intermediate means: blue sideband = 15.5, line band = 15.1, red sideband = 15.6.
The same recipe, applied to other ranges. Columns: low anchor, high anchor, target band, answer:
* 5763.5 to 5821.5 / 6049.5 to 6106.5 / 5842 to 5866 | 0.028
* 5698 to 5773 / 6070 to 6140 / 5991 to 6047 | 0.015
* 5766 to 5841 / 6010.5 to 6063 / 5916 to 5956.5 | 0.036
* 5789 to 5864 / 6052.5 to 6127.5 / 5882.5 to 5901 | 0.211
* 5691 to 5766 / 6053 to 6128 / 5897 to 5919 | 0.072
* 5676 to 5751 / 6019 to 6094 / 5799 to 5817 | -0.018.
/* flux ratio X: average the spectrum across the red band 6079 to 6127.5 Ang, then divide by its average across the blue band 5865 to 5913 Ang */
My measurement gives 1.1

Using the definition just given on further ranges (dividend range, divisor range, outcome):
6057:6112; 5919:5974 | 1.03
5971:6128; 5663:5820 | 0.99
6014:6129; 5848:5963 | 1.05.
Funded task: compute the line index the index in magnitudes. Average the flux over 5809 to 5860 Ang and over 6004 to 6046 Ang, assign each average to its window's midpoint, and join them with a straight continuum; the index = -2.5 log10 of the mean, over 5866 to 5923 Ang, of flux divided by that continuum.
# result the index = 0.09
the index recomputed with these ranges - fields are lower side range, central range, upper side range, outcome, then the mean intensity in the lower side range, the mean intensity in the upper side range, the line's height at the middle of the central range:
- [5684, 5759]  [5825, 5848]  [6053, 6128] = -0.023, 15.4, 15.5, 15.4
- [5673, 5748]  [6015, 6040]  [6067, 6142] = 0.011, 15.4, 15.4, 15.4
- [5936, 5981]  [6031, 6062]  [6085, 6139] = -0.036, 15.3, 15.3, 15.3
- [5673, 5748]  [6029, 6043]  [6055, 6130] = -0.015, 15.4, 15.5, 15.5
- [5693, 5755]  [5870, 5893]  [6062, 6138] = 0.097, 15.4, 15.4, 15.4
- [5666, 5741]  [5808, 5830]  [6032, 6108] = -0.006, 15.4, 15.7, 15.5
